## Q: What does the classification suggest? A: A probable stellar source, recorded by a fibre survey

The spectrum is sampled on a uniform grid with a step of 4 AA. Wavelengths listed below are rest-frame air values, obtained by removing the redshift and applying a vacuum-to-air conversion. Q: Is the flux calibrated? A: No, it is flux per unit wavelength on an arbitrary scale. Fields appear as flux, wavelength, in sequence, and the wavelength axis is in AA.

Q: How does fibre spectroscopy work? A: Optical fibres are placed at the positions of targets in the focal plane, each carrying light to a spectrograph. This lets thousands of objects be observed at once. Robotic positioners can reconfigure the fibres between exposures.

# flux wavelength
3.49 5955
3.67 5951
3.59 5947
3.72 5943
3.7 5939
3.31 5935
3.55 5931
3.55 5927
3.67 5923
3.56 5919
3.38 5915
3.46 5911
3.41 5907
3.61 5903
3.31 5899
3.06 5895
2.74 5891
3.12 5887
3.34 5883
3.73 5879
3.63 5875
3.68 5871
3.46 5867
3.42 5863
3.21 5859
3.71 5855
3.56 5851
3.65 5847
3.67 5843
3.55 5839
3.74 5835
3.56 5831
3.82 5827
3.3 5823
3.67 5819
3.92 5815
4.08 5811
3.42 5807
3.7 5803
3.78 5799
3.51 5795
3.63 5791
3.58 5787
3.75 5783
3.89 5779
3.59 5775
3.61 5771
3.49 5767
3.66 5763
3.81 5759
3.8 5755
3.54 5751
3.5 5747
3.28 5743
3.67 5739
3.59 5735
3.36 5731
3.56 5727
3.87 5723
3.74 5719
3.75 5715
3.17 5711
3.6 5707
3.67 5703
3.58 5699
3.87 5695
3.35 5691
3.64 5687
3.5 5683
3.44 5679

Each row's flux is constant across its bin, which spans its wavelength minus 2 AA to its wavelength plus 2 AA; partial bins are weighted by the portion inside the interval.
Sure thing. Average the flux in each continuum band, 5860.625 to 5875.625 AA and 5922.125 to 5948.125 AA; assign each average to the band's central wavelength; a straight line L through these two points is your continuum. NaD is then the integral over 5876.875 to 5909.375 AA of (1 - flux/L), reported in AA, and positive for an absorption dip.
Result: 2.35 AA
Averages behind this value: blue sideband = 3.53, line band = 3.29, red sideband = 3.58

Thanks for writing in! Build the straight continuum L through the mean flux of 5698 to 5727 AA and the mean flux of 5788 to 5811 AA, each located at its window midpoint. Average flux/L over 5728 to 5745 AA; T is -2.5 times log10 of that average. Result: 0.05 mag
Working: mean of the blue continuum 3.62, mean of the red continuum 3.65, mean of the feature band 3.48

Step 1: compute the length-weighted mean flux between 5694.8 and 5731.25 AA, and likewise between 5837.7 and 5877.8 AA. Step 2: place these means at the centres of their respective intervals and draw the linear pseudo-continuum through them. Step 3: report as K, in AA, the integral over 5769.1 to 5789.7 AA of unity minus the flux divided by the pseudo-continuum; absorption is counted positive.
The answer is -0.5 AA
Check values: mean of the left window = 3.62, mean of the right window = 3.56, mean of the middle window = 3.68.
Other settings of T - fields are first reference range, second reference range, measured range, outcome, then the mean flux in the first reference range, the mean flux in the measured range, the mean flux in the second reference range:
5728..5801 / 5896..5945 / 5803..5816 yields -0.06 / 3.61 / 3.78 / 3.51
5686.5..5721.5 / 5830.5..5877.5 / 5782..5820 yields -0.04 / 3.6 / 3.7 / 3.57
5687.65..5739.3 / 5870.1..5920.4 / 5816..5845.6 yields -0.05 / 3.6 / 3.63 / 3.38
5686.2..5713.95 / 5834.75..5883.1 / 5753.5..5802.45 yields -0.03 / 3.56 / 3.67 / 3.57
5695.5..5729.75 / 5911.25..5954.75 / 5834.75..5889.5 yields 0.02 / 3.62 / 3.52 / 3.56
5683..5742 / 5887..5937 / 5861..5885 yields -0.04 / 3.59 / 3.54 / 3.37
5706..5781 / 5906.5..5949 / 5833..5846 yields -0.02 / 3.6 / 3.65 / 3.54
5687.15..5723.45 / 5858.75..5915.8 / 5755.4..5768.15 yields -0.04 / 3.61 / 3.68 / 3.38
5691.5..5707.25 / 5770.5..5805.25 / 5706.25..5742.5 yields 0.03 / 3.66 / 3.58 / 3.67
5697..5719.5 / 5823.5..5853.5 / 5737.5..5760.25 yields 0.00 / 3.57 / 3.59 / 3.63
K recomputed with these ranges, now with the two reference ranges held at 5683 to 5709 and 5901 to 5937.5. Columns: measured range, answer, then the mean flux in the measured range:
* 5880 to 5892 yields 1.3 AA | 3.15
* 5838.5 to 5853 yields -0.3 AA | 3.61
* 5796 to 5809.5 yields -0.3 AA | 3.64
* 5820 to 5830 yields -0.1 AA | 3.57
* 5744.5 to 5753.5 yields 0.2 AA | 3.52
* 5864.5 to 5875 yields -0.1 AA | 3.57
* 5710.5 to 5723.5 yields -0.2 AA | 3.66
